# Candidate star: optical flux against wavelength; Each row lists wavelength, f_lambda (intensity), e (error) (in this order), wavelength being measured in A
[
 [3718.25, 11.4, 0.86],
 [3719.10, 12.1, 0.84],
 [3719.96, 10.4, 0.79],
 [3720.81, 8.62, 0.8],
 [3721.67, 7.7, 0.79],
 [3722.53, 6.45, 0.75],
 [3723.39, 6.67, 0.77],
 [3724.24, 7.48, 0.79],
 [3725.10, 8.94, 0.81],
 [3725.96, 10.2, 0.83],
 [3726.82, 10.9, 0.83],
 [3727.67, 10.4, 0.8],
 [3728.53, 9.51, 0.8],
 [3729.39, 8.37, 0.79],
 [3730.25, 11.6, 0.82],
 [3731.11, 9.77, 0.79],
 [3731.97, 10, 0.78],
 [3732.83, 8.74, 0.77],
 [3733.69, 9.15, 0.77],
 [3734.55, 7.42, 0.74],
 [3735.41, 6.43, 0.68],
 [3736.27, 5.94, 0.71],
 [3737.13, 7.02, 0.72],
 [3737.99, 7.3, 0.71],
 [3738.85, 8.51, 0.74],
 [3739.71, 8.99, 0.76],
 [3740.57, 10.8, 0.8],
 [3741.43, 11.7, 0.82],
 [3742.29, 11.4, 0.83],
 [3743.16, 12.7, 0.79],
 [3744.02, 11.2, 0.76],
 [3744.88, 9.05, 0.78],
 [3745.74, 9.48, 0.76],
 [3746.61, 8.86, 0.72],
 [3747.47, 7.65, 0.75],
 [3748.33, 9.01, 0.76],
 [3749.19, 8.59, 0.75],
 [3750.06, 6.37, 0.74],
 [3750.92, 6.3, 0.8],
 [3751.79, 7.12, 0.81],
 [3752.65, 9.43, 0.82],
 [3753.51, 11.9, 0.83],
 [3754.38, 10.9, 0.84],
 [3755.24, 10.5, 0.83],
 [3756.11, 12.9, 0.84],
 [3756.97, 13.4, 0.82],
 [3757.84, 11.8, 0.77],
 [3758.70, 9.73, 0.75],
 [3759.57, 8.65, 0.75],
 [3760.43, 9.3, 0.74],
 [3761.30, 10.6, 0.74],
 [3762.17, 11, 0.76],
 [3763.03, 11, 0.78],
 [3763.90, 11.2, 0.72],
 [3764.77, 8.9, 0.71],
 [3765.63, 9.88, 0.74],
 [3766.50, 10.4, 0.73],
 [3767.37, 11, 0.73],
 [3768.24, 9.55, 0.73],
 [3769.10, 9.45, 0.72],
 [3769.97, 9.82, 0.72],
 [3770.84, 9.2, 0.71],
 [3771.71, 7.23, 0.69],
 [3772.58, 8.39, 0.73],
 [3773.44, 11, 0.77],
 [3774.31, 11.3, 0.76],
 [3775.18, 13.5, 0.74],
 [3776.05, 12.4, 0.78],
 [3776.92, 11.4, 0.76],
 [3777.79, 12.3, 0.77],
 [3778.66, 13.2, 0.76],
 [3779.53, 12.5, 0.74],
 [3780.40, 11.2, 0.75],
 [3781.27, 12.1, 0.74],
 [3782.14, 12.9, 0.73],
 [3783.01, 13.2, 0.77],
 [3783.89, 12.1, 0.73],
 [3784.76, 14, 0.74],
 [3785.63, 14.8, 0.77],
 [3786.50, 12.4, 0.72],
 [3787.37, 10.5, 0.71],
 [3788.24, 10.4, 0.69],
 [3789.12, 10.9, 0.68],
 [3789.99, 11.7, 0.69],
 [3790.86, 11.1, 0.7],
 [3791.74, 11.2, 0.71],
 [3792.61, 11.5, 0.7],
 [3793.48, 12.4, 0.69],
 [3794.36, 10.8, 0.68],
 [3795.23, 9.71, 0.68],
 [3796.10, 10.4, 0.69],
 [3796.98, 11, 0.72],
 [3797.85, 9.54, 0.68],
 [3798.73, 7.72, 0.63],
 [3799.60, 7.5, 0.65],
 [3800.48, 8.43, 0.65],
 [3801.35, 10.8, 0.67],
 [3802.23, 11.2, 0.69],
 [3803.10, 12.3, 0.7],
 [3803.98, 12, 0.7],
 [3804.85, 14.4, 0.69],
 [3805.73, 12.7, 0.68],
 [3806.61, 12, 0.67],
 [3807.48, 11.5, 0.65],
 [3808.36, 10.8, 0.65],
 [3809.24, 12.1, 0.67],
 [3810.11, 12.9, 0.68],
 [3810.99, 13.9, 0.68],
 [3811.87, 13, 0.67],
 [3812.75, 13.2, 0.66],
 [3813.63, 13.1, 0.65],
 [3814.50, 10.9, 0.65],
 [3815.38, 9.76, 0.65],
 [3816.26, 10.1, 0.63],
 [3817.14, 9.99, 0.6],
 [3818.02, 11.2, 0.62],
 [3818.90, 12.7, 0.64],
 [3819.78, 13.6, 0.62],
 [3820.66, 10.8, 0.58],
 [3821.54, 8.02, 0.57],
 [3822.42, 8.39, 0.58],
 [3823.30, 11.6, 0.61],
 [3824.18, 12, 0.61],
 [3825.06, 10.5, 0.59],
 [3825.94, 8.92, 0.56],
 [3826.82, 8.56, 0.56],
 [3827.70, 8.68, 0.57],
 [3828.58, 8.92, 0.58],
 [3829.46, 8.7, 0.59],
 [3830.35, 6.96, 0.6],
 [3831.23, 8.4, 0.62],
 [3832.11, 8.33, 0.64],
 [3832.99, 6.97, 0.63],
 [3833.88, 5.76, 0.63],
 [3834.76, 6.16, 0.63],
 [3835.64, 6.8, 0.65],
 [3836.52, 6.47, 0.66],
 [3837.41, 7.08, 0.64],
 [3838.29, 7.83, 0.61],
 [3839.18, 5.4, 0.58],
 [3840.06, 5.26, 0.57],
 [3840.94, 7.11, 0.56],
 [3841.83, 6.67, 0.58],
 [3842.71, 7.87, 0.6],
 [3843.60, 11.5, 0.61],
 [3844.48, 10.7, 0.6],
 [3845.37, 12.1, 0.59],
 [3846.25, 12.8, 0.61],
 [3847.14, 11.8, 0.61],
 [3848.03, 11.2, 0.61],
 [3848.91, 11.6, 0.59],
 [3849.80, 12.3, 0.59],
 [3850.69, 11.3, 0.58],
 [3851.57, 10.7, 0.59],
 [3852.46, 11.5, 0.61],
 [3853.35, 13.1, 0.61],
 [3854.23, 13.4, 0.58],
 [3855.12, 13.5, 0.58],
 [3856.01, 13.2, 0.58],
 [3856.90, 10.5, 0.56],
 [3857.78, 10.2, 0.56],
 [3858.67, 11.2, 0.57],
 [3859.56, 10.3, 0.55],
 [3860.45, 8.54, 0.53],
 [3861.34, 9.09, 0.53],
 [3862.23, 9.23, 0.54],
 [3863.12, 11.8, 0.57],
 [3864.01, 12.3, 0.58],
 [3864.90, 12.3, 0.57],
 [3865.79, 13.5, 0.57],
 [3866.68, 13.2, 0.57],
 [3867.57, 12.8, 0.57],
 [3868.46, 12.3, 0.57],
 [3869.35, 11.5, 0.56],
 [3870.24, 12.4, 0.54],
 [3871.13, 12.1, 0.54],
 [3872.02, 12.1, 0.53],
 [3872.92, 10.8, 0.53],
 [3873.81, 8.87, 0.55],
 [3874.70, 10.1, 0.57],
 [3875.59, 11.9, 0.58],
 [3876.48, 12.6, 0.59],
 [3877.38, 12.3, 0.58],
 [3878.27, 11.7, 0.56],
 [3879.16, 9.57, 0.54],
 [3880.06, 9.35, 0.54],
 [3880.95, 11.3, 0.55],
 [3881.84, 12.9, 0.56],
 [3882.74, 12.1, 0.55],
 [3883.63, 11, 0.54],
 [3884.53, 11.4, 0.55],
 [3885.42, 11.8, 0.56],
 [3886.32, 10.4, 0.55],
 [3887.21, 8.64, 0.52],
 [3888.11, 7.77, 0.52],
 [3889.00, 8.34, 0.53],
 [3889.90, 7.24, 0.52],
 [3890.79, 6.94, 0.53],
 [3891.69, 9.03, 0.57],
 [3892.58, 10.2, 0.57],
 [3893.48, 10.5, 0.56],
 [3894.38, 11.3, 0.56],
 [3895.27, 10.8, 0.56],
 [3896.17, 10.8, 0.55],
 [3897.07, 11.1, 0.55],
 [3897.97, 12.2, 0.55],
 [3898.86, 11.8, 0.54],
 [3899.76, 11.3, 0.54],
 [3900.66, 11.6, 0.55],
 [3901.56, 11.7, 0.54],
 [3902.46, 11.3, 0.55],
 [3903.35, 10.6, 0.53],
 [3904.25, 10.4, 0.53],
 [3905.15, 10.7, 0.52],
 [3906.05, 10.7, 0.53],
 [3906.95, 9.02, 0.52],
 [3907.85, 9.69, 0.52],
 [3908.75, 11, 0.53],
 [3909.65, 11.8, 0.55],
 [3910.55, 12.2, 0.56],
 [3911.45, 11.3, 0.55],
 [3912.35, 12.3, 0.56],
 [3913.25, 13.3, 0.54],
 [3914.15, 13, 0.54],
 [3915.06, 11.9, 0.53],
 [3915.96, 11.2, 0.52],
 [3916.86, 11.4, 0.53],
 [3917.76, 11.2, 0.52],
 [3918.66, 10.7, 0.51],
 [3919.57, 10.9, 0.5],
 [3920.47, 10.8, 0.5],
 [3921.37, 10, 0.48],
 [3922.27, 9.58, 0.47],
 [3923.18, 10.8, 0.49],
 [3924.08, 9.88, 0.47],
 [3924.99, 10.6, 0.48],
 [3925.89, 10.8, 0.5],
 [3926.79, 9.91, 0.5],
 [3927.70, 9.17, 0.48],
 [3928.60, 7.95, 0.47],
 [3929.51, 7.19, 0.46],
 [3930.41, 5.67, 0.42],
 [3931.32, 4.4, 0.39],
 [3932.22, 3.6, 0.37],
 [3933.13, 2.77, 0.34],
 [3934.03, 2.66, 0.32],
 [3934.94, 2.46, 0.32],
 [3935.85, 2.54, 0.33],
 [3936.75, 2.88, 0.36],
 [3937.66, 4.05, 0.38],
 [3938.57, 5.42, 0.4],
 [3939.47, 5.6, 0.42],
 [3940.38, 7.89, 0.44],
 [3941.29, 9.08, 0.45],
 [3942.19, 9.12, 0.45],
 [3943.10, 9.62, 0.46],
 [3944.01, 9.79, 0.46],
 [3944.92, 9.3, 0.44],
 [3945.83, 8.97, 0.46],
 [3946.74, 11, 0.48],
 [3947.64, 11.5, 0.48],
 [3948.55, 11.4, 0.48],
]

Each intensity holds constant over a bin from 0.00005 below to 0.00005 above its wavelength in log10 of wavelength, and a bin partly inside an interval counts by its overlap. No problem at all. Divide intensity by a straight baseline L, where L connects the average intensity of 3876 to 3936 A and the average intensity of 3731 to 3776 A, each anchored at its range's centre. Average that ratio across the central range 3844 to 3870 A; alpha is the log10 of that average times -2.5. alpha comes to -0.18 mag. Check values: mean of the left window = 9.67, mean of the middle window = 11.7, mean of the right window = 9.93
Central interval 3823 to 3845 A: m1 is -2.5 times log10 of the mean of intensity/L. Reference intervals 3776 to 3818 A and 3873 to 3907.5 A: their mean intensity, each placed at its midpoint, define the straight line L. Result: 0.35 mag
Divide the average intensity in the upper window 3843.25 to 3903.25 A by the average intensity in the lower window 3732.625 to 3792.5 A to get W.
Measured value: 1.08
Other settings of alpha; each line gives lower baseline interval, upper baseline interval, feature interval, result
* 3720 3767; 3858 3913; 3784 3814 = -0.15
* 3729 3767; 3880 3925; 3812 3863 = 0.04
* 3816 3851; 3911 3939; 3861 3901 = -0.23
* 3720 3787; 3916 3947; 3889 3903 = -0.25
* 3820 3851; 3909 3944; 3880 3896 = -0.15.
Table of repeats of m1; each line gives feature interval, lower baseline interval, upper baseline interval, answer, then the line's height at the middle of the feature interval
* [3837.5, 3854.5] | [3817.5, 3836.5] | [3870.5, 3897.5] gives -0.060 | 9.56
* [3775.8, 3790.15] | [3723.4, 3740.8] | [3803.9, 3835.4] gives -0.247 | 9.75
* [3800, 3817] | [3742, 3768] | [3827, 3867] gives -0.192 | 9.89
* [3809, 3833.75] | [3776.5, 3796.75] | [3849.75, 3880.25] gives 0.131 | 11.7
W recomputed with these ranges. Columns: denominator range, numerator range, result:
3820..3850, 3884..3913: 1.18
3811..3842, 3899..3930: 1.17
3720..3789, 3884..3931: 1.03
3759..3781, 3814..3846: 0.84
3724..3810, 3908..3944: 0.83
